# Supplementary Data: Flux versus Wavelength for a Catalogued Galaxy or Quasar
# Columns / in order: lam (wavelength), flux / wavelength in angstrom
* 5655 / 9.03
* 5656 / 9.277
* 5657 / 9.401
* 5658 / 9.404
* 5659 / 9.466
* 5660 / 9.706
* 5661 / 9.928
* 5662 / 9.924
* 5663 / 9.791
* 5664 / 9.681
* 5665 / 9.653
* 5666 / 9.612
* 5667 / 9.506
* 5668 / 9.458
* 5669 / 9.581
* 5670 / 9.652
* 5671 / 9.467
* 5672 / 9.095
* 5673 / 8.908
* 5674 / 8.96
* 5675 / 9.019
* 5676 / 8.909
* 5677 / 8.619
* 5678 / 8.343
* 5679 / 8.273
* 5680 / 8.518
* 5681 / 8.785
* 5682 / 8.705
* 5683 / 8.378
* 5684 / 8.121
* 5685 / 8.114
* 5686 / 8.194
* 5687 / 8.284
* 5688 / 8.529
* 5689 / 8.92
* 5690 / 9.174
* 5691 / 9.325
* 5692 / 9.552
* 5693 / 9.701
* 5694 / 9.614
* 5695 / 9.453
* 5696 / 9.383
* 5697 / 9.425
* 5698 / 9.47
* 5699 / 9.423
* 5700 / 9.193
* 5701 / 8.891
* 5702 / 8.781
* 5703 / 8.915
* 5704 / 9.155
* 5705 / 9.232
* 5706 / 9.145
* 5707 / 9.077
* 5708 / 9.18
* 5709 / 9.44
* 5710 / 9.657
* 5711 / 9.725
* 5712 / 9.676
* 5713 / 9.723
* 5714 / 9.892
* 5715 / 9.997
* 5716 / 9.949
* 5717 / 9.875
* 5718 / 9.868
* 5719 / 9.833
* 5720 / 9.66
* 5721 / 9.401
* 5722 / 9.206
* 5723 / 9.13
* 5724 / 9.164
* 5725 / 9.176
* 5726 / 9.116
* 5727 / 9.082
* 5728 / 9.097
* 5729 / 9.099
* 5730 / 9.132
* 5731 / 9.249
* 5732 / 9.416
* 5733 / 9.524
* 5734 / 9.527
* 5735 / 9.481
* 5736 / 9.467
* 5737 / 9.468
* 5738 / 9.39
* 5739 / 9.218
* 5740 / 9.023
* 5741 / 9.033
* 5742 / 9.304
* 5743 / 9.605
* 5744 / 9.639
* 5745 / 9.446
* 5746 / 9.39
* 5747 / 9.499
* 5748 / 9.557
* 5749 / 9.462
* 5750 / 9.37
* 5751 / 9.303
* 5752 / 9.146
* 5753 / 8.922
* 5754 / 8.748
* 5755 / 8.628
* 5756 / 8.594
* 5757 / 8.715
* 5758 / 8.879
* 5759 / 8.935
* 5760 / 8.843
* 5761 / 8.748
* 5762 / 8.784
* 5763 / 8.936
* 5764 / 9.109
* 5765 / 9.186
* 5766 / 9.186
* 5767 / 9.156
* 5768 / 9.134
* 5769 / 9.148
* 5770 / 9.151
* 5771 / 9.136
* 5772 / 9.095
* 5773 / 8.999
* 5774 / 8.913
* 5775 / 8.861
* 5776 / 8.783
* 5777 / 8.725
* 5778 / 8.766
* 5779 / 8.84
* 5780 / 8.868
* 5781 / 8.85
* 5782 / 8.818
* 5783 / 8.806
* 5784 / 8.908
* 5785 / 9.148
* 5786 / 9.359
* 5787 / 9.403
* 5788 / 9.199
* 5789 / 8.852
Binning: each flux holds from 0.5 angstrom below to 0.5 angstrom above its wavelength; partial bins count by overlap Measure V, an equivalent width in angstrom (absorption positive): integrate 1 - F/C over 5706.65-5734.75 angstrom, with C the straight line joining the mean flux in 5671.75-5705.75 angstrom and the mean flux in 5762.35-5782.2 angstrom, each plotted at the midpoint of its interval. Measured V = -1.6 angstrom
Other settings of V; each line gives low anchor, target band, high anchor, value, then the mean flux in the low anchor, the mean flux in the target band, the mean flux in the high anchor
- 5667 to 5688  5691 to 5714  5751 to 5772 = -1.4 angstrom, 8.78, 9.37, 8.97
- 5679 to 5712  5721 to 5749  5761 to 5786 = -1.0 angstrom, 9.04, 9.32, 8.97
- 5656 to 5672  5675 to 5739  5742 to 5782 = 1.1 angstrom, 9.59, 9.19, 9.05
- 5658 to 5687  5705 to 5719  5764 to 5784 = -0.9 angstrom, 9.08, 9.62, 8.97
